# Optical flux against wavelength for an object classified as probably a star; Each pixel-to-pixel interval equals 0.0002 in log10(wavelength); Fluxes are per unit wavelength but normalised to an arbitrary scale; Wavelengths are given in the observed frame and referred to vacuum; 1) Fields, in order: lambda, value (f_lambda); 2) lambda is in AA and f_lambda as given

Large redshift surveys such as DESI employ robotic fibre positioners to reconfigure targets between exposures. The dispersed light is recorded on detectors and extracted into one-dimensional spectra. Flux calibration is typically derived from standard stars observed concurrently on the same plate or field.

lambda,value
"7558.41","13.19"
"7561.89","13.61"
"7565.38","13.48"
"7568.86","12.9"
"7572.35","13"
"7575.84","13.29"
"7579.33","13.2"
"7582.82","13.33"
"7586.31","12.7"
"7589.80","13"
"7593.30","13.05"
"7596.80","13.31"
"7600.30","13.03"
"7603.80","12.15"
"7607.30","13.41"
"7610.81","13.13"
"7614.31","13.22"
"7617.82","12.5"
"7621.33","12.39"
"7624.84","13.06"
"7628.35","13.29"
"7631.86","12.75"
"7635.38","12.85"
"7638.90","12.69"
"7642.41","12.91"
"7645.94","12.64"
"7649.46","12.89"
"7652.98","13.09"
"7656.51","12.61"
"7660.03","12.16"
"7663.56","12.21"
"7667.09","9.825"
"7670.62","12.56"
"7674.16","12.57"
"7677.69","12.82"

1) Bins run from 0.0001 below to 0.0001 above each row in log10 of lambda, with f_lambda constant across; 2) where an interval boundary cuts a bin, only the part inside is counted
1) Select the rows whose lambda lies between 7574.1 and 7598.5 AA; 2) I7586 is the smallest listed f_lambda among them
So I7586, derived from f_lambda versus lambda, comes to 12.7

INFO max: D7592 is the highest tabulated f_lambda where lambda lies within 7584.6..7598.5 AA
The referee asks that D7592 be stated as 13.31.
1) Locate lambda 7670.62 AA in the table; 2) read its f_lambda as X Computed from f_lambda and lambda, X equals 12.56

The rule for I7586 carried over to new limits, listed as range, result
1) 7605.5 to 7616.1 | 13.13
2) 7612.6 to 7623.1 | 12.39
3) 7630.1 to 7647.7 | 12.64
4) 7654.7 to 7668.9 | 9.825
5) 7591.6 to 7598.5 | 13.05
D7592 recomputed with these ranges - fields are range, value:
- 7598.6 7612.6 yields 13.41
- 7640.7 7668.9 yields 13.09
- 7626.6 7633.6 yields 13.29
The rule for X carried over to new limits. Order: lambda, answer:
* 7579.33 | 13.2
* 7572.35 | 13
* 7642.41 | 12.91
